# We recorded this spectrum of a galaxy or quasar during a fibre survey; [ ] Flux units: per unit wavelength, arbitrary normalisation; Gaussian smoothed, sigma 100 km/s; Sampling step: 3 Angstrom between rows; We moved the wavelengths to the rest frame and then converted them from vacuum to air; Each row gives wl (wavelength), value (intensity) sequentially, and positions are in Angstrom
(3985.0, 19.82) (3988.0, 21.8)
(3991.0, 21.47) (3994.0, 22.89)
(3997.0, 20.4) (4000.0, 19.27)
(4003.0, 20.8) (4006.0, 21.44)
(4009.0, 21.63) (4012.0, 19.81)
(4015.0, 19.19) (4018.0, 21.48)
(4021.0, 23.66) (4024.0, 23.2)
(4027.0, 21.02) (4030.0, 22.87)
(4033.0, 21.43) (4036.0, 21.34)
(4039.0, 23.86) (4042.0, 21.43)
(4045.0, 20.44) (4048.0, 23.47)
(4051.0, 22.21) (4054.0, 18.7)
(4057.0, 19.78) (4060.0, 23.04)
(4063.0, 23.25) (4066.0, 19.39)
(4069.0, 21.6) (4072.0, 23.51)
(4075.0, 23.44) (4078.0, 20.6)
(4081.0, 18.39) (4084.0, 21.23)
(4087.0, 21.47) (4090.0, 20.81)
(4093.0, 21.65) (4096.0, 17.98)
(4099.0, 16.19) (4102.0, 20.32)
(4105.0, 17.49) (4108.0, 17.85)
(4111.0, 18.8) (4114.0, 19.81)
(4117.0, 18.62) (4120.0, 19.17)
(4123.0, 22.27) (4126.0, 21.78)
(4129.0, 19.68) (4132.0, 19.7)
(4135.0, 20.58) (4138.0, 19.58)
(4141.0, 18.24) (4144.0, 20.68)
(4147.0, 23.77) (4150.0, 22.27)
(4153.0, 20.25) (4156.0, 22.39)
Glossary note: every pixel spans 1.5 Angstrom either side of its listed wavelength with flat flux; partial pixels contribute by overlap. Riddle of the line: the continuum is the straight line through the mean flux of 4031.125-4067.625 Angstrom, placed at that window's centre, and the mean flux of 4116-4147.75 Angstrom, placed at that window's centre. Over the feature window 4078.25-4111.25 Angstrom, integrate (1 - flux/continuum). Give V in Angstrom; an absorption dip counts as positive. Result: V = 2.4 Angstrom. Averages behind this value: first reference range 21.5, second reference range 20.3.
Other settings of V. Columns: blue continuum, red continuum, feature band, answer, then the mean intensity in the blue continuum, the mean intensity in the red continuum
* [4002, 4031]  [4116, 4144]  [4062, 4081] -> -0.8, 21.5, 20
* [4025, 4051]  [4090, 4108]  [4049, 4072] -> -0.6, 22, 18.8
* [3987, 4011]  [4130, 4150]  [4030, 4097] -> -1.6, 21.2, 20.5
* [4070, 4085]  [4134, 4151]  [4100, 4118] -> 2.0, 21.4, 20.8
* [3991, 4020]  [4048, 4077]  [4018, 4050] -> -1.4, 20.9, 21.7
